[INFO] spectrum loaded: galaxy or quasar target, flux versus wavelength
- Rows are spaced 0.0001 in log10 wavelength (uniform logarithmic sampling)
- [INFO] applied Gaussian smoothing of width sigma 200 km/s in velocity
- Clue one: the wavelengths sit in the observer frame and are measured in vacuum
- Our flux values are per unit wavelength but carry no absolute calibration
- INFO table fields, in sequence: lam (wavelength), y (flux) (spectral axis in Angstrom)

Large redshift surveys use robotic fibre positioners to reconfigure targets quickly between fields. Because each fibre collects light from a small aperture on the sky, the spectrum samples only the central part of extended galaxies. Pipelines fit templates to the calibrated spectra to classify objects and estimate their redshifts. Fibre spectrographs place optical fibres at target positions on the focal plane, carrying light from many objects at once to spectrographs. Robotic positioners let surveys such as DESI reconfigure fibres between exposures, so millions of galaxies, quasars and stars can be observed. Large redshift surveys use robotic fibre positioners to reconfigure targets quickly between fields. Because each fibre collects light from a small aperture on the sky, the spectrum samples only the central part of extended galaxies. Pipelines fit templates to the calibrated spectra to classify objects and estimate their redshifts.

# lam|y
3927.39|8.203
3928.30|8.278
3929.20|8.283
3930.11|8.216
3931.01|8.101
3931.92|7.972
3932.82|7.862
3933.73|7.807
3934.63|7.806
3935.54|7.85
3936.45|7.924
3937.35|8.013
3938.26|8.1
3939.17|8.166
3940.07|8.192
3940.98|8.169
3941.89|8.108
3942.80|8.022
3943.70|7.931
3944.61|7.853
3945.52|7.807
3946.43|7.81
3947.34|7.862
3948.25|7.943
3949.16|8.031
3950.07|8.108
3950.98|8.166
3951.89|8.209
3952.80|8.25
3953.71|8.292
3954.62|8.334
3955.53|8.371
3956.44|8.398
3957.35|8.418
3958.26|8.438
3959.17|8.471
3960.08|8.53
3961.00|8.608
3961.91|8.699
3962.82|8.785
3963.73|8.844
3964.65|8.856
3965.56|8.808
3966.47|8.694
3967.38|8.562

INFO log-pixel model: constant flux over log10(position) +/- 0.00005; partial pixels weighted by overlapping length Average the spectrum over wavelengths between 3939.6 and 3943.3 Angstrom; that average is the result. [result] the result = 8.14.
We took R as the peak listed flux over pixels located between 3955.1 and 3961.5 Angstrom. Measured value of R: 8.608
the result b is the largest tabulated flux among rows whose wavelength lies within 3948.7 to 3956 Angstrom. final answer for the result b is 8.371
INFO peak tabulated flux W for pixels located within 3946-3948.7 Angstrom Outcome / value 7.943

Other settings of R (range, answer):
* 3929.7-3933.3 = 8.216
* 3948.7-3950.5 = 8.108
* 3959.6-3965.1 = 8.856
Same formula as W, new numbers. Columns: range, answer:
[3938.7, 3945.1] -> 8.192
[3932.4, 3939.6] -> 8.166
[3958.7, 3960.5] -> 8.53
